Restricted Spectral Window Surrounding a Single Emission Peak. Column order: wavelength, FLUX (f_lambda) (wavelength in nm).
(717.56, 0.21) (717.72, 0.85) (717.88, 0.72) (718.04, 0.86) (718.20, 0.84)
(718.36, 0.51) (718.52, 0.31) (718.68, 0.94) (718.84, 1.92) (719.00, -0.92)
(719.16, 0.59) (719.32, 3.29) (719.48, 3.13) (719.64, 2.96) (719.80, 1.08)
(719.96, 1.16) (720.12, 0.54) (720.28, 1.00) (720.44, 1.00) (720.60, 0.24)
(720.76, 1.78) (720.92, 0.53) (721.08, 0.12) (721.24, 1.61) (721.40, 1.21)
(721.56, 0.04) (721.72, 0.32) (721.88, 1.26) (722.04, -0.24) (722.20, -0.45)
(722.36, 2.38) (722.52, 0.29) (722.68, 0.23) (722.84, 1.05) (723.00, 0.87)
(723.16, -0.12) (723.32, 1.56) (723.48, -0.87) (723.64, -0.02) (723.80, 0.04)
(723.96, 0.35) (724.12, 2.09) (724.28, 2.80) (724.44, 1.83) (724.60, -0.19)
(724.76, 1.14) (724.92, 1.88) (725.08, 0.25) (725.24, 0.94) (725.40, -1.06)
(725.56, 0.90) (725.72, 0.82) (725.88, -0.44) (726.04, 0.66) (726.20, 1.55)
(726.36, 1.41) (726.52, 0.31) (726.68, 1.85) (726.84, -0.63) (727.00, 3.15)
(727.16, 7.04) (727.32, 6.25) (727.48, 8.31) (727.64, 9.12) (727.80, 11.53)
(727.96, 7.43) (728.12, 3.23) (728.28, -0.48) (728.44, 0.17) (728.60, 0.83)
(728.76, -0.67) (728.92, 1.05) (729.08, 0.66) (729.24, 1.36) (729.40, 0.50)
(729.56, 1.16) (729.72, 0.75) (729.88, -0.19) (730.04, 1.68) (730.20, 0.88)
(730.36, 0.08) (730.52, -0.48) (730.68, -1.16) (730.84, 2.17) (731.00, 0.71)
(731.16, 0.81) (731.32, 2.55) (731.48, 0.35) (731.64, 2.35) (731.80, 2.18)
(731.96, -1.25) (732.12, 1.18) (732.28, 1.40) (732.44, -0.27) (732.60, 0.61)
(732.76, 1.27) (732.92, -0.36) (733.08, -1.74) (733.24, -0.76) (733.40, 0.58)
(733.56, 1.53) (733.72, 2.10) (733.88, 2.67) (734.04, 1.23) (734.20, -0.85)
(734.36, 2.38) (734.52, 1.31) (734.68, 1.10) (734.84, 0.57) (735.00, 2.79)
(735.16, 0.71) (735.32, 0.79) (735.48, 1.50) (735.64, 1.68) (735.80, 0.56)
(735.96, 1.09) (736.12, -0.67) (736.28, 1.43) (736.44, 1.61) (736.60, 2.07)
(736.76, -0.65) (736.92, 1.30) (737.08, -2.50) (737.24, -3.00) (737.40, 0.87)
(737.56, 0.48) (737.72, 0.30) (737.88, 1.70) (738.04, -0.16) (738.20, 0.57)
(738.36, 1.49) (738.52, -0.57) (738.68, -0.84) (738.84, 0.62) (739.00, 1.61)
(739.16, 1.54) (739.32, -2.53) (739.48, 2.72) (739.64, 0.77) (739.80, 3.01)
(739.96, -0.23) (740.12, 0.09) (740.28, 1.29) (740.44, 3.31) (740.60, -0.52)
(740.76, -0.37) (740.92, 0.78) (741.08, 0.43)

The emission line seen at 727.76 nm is [O II]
